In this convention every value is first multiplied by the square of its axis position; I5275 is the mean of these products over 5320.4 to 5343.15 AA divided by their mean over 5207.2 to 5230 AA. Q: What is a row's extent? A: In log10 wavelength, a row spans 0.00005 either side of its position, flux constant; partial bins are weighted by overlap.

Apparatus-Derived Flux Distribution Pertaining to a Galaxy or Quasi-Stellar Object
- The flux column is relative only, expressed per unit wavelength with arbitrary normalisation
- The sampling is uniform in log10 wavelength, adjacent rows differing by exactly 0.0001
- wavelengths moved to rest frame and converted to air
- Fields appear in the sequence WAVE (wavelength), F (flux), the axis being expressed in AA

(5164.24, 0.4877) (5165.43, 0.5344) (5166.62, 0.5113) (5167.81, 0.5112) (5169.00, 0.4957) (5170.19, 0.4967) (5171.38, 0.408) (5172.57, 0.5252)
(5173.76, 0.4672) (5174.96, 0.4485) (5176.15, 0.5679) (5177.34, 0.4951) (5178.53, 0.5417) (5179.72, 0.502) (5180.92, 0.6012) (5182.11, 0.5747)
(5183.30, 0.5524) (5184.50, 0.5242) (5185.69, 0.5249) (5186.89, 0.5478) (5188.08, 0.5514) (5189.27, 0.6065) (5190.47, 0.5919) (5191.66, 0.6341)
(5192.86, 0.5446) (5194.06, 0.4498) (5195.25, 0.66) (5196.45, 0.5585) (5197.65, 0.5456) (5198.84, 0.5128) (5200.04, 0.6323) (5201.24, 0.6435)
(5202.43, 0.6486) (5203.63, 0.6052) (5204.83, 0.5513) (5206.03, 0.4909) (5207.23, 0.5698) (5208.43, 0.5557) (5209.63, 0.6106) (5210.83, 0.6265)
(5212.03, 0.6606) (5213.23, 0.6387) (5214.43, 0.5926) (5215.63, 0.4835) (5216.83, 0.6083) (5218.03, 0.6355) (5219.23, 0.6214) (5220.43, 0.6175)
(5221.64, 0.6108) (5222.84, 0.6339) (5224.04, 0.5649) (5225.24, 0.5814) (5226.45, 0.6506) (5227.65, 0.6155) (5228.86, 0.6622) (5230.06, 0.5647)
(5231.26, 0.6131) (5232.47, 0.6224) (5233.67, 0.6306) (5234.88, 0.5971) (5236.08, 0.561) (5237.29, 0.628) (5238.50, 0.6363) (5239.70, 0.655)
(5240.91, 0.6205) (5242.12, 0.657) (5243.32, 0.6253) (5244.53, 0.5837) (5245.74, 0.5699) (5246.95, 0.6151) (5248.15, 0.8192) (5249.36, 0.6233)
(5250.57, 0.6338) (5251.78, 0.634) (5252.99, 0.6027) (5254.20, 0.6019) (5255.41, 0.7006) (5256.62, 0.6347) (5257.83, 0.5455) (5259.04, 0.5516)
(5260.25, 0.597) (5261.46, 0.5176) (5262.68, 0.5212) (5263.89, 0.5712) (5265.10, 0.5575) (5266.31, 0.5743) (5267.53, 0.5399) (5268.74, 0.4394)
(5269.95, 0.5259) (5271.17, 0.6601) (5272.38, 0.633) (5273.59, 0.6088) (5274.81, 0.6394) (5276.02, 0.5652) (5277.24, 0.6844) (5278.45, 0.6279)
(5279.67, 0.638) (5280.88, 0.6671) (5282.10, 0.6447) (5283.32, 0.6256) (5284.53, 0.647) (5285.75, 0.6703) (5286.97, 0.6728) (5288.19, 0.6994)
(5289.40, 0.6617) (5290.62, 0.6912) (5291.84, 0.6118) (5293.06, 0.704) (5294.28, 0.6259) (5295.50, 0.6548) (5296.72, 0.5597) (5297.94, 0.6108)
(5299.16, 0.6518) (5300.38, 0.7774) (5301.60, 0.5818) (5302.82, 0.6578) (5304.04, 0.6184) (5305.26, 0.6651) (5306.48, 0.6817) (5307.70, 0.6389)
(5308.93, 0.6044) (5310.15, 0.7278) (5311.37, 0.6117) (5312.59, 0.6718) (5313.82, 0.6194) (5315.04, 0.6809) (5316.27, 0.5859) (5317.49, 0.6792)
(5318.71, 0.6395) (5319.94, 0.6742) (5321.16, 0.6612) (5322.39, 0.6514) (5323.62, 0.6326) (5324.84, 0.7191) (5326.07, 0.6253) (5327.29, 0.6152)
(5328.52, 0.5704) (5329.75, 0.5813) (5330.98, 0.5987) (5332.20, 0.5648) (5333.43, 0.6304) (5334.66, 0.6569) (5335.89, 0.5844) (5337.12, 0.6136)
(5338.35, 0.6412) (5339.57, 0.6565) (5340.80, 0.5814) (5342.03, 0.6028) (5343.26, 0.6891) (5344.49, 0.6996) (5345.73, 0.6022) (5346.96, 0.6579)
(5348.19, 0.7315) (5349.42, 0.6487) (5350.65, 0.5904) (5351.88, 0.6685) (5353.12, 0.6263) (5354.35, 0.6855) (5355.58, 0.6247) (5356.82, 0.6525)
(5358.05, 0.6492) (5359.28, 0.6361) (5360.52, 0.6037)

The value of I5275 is 1.1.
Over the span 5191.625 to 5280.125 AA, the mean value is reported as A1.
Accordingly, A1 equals 0.6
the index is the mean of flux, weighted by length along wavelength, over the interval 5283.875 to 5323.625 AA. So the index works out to 0.652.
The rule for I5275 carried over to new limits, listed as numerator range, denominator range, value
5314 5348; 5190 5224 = 1.13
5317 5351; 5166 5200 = 1.26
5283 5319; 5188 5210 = 1.17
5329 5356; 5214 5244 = 1.08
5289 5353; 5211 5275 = 1.09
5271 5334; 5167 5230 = 1.18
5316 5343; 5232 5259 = 1.03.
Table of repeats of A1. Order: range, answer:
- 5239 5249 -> 0.643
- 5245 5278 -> 0.599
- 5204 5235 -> 0.6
